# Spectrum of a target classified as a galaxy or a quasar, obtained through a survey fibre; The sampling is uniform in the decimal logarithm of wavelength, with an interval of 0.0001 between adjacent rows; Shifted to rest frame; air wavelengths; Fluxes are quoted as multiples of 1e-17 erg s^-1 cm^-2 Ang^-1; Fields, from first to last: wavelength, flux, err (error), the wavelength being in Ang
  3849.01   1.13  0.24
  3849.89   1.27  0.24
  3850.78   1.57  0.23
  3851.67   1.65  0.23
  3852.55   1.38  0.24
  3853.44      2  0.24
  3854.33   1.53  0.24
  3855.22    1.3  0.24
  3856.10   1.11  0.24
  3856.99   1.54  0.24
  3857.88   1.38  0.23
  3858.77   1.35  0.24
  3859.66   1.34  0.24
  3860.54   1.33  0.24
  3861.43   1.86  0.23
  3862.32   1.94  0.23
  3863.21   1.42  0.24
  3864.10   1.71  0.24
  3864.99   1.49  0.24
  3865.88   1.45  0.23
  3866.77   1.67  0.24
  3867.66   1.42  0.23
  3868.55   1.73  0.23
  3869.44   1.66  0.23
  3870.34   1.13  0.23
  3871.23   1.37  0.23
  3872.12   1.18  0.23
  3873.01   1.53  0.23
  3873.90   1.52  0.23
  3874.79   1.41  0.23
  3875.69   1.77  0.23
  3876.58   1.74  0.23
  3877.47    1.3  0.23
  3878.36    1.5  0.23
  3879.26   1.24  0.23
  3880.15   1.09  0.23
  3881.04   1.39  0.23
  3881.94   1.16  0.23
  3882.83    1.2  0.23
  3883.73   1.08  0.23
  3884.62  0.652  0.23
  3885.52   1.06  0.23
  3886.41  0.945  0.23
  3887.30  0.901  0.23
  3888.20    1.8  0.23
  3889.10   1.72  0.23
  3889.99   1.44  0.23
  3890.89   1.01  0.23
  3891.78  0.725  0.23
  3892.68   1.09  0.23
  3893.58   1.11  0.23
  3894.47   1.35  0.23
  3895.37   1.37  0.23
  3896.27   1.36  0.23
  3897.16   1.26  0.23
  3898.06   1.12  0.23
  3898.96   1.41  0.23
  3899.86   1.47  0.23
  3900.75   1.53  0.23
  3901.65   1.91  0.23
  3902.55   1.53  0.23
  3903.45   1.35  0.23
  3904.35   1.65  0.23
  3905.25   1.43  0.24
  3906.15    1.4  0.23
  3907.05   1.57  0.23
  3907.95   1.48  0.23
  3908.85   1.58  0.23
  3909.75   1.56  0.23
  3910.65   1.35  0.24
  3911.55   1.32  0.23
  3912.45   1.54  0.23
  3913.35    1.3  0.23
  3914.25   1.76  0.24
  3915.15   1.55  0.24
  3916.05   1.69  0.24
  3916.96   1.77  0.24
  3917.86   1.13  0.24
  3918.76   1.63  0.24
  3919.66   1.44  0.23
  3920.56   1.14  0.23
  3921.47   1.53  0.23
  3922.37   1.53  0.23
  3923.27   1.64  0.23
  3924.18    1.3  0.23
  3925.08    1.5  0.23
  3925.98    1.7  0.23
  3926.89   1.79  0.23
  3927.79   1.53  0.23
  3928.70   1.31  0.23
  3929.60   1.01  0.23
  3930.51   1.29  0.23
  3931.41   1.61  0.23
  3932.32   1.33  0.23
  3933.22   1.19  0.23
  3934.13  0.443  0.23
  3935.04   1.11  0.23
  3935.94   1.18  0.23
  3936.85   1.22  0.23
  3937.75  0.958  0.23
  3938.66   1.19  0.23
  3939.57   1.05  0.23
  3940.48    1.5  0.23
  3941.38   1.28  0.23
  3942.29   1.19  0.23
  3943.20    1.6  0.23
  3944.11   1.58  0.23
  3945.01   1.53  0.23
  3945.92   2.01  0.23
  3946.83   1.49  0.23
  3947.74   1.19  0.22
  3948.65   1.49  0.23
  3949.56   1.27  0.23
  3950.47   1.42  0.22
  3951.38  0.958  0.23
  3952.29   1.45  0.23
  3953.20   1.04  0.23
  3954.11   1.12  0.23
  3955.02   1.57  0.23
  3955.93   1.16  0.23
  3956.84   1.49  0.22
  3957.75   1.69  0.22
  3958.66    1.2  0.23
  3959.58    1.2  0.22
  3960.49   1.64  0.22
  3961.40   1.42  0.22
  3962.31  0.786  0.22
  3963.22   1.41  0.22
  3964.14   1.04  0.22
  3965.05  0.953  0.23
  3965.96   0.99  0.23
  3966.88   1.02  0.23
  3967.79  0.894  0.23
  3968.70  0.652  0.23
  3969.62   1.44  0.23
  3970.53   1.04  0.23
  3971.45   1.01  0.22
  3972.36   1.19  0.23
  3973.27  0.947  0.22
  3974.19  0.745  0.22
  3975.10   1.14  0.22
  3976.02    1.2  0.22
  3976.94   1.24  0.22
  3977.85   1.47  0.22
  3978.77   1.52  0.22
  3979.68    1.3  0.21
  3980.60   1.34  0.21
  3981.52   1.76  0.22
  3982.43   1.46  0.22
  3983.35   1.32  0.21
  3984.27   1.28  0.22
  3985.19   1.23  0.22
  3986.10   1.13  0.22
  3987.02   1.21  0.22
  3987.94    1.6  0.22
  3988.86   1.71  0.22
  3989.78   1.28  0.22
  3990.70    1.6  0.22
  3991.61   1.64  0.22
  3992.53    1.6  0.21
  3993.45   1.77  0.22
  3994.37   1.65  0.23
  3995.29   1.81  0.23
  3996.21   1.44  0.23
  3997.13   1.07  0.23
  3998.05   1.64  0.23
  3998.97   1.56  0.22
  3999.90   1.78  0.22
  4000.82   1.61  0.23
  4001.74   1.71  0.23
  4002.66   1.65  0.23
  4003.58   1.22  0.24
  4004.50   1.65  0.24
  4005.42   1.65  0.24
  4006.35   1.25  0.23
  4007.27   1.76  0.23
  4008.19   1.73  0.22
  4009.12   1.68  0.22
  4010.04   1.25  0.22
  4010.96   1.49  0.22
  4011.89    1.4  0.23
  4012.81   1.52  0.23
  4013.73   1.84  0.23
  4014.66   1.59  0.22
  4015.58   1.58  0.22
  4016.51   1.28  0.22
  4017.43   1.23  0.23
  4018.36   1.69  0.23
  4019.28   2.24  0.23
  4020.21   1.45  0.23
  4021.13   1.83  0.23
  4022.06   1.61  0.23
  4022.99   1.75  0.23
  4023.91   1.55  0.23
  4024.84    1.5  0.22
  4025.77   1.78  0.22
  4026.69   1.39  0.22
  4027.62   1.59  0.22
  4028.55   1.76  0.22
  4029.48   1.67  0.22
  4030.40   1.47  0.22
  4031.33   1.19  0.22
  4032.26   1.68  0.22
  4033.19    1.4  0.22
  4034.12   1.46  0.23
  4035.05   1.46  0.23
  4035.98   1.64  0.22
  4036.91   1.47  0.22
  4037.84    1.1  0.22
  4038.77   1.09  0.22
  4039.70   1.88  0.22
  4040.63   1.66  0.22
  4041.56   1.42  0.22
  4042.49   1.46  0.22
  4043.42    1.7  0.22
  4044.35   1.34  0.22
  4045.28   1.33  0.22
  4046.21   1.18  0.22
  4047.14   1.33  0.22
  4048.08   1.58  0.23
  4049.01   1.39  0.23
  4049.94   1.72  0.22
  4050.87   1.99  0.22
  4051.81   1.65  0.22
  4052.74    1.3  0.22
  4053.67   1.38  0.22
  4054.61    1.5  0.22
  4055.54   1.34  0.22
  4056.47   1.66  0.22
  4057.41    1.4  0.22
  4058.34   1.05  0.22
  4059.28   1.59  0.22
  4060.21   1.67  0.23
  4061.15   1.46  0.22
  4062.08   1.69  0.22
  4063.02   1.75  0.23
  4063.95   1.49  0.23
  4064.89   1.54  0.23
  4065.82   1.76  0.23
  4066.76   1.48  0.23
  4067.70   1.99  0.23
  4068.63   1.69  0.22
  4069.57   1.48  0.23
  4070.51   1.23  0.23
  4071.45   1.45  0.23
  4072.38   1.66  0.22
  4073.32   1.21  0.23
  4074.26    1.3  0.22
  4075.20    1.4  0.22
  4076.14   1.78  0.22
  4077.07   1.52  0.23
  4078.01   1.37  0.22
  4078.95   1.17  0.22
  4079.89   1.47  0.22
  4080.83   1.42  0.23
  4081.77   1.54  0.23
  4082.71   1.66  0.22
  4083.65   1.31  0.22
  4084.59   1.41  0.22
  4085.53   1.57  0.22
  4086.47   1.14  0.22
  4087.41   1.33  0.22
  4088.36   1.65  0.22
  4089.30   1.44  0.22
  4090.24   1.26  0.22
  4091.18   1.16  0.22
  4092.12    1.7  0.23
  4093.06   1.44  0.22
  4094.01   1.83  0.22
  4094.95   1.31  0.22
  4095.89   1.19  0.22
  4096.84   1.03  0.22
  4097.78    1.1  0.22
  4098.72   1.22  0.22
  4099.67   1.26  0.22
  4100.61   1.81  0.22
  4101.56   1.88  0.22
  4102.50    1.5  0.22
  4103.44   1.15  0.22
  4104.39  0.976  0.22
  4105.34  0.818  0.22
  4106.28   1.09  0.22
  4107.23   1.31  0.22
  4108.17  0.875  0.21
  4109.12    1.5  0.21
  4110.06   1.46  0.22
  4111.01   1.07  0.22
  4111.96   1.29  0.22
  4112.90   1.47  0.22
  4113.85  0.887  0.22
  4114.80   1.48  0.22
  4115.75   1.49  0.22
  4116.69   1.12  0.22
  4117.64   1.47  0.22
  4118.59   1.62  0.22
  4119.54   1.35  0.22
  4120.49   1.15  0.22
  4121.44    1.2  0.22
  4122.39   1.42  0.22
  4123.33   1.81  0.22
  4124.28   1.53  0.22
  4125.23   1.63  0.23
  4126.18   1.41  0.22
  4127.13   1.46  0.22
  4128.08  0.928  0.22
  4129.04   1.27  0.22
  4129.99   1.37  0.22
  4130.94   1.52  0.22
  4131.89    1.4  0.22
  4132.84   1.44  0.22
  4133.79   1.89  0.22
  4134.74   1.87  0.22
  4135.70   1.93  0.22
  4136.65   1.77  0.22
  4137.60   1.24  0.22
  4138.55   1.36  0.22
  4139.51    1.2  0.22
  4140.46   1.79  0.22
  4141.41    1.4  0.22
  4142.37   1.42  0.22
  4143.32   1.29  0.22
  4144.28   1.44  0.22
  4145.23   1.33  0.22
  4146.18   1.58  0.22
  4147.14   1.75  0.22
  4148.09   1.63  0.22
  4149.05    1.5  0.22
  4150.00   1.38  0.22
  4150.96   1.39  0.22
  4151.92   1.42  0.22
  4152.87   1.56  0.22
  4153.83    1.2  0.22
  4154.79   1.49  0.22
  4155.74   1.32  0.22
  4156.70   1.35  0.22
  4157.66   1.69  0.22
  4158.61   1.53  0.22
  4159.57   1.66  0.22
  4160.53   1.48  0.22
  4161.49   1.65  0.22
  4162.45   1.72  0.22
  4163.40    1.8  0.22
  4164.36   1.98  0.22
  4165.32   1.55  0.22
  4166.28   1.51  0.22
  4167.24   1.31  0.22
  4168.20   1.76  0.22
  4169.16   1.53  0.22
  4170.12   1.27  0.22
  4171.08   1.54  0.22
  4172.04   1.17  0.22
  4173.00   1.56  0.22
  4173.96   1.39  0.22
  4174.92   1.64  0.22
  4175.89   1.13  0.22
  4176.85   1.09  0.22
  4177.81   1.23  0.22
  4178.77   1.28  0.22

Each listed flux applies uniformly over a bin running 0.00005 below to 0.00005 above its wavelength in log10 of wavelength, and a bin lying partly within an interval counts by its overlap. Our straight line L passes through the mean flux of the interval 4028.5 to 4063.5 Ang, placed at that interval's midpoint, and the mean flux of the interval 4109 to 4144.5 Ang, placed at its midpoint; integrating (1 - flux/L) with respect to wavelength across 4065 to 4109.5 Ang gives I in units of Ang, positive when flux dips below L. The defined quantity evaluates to 1.8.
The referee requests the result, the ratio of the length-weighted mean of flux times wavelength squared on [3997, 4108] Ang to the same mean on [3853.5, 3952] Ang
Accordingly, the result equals 1.15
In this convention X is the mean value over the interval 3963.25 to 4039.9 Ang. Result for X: 1.44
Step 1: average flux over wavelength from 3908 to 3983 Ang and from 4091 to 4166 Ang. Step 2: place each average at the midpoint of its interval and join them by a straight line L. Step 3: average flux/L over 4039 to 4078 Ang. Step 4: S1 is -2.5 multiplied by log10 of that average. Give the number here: -0.096 mag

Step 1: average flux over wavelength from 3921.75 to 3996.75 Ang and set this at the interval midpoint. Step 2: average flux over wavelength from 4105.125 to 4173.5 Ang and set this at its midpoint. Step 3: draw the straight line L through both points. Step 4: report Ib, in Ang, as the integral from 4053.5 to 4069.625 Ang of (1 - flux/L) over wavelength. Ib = -1.9 Ang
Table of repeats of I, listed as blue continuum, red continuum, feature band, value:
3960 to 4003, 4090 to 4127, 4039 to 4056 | -2.06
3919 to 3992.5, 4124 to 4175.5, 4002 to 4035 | -4.76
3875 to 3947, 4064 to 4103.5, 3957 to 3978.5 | 3.75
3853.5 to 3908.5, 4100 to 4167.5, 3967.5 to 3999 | 1.62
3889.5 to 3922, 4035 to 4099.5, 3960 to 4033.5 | 0.41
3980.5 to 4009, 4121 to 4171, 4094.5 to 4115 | 3.48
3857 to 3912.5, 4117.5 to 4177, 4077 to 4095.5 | 0.40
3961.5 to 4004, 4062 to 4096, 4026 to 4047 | -0.86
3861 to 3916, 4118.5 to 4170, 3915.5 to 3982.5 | 5.97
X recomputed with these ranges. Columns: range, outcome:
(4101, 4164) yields 1.43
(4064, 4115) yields 1.39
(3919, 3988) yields 1.29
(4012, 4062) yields 1.52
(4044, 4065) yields 1.49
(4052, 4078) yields 1.51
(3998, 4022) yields 1.59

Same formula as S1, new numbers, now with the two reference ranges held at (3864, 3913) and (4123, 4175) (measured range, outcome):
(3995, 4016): -0.09 mag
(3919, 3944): 0.06 mag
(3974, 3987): 0.09 mag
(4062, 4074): -0.07 mag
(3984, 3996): -0.06 mag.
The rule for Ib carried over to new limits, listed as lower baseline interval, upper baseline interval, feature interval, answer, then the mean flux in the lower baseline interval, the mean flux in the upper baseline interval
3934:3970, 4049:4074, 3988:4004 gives -2.43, 1.25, 1.54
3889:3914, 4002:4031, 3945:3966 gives 2.33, 1.39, 1.58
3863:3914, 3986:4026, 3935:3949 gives 1.07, 1.38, 1.57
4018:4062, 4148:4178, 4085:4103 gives 1.15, 1.53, 1.48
